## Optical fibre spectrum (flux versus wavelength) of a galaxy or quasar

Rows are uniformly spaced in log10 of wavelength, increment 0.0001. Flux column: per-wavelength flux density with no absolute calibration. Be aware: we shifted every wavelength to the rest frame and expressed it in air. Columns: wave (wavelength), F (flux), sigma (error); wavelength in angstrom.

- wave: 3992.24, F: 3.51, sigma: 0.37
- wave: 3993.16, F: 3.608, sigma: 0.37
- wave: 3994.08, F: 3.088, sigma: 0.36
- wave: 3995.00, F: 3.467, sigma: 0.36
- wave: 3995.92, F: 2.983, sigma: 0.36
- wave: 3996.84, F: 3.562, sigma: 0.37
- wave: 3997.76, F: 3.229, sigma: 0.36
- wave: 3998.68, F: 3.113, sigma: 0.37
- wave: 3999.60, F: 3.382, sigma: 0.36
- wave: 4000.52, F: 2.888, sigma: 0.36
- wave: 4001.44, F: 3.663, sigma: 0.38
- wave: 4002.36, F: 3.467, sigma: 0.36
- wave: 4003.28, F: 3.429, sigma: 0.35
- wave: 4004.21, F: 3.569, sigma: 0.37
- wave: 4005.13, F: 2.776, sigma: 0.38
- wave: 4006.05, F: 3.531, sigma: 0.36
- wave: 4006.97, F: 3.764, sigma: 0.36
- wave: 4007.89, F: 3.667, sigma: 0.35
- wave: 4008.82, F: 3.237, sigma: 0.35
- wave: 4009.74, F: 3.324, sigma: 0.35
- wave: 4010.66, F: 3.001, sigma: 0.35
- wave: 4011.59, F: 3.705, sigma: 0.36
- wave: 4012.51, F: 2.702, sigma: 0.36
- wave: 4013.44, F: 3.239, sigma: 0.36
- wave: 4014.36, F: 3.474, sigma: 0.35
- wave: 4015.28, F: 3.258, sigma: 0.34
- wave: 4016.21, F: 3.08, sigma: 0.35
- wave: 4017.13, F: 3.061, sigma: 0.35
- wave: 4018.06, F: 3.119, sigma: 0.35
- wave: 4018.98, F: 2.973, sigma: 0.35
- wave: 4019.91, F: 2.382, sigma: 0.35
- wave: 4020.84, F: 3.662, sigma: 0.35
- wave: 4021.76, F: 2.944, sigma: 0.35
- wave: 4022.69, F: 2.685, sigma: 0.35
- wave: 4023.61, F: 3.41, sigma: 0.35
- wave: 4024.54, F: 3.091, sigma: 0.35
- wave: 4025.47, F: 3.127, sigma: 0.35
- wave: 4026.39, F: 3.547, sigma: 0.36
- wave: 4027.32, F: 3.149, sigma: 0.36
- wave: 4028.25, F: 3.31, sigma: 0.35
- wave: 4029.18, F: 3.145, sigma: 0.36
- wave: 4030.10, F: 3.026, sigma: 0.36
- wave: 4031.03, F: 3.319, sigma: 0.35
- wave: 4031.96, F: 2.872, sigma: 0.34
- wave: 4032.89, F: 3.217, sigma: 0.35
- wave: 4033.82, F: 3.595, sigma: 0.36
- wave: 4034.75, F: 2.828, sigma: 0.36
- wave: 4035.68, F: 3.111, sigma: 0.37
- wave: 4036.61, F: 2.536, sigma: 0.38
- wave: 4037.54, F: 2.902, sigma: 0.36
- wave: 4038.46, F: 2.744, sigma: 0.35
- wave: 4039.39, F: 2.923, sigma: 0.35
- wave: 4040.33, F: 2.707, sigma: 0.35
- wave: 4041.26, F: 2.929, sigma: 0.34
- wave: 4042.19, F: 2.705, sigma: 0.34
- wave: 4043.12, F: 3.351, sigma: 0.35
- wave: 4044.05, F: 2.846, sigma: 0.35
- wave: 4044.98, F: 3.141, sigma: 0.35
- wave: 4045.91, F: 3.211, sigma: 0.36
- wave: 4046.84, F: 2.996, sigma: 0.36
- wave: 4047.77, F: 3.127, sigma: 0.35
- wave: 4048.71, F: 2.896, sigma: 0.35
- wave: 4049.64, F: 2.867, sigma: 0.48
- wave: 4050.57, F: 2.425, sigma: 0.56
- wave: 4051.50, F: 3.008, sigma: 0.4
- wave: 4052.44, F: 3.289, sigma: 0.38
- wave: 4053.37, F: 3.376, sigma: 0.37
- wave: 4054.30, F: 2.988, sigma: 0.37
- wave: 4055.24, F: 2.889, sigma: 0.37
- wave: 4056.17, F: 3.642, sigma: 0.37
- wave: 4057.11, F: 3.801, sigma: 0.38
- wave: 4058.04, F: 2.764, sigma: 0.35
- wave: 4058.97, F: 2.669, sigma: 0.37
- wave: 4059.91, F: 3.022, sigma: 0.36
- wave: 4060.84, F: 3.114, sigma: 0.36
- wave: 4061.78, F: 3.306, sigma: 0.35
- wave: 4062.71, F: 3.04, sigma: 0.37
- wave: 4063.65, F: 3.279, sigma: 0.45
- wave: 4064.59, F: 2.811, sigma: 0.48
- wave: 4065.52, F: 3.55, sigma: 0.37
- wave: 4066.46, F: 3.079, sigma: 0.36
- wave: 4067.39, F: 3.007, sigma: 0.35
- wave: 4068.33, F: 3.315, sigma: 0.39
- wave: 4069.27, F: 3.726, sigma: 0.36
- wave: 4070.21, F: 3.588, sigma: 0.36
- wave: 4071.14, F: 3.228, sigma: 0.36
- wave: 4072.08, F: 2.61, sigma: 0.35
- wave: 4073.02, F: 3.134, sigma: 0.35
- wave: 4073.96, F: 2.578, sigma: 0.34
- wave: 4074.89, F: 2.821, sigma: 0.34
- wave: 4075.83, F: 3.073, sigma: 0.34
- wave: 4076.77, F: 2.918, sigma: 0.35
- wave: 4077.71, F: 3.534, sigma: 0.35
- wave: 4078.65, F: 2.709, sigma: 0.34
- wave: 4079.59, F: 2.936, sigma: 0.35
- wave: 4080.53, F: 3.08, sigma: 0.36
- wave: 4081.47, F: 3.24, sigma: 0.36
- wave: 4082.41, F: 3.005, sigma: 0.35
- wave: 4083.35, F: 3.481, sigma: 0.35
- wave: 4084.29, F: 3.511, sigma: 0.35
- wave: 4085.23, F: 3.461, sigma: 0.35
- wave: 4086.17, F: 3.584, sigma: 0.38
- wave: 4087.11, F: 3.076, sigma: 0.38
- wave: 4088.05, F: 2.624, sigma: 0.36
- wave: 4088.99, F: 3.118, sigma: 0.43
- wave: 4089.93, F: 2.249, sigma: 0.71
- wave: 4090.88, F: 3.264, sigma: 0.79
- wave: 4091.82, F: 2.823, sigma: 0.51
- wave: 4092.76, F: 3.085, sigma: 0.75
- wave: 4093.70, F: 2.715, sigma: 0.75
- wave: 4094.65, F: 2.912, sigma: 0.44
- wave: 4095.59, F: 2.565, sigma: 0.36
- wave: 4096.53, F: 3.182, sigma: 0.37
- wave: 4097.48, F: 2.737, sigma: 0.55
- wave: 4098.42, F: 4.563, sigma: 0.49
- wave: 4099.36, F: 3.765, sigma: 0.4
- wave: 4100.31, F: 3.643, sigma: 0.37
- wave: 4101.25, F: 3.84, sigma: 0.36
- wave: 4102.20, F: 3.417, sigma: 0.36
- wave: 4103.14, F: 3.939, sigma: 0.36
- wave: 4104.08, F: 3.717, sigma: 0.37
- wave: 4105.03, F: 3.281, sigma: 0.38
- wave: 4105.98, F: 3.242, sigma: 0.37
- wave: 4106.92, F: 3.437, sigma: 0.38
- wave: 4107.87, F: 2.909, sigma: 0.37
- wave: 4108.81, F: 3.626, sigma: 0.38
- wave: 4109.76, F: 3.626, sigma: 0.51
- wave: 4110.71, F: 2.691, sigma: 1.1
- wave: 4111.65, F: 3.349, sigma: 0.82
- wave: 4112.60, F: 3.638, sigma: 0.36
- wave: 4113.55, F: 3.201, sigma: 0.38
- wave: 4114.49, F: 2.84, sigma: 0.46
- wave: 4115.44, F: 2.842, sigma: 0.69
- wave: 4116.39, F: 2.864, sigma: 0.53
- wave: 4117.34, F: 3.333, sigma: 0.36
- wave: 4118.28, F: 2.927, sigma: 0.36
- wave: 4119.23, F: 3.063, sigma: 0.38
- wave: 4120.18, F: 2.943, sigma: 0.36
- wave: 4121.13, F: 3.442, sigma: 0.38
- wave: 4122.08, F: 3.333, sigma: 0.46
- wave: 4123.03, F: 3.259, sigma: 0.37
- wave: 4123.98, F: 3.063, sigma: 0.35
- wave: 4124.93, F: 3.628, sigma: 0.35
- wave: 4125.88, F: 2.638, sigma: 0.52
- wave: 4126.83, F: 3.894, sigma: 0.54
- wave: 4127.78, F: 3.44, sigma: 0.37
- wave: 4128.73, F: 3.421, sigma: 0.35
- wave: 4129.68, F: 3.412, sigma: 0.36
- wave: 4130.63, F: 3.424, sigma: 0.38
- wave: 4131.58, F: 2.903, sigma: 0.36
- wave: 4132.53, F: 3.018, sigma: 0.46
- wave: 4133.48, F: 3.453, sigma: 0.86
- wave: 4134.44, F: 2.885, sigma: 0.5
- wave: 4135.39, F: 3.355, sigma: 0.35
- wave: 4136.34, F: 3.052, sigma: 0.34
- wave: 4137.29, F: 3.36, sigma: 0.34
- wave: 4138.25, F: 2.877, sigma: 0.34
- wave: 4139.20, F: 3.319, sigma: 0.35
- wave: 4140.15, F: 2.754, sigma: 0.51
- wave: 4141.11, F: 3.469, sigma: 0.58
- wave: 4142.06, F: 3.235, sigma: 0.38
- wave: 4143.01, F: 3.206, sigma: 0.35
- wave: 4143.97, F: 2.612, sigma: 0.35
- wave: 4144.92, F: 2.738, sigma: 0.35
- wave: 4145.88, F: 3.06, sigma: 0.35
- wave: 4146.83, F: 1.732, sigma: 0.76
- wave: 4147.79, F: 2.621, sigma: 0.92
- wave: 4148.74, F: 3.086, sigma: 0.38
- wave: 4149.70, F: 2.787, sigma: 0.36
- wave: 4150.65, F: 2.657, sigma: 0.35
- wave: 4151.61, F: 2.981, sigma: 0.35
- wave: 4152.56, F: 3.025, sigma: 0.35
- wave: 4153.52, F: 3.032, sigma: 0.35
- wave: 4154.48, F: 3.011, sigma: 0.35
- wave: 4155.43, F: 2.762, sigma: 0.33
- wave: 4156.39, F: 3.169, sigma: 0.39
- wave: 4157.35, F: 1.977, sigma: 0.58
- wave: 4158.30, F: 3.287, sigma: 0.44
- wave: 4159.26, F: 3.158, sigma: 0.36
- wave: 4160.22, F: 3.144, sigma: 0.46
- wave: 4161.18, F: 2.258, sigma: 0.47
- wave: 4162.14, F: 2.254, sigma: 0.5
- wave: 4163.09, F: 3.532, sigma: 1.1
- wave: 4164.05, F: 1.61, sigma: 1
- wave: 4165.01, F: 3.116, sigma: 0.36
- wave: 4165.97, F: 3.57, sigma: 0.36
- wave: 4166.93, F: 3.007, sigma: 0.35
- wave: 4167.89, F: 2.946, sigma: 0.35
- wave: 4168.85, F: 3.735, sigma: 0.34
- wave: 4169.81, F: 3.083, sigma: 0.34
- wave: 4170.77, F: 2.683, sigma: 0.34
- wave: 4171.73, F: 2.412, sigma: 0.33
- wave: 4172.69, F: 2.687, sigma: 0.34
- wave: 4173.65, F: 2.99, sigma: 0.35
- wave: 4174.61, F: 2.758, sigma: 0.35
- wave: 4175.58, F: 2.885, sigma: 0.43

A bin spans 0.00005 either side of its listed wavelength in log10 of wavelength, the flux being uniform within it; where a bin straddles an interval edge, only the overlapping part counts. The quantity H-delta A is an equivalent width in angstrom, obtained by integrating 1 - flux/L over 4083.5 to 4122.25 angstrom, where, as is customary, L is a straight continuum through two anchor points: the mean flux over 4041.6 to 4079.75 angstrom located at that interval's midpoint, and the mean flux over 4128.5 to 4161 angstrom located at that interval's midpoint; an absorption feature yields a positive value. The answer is -2.5 angstrom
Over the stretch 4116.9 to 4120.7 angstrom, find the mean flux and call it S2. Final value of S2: 3.07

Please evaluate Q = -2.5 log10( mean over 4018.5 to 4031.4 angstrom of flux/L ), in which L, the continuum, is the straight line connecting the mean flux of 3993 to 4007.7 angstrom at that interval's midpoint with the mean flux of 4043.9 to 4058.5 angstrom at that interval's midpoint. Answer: 0.03 mag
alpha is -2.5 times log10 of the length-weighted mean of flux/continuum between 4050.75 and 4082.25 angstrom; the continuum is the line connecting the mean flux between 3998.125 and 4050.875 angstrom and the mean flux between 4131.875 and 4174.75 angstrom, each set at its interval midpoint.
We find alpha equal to -0.02 mag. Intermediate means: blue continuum 3.13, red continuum 2.92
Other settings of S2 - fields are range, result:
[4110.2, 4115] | 3.15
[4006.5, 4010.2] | 3.5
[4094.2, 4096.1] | 2.76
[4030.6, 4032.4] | 3.09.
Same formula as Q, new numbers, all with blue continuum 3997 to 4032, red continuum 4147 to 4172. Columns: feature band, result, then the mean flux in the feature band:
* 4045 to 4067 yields 0.010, 3.09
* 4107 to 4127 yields -0.076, 3.19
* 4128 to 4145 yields -0.081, 3.15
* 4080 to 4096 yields 0.000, 3.05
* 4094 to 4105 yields -0.148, 3.46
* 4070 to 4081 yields 0.026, 3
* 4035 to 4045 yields 0.099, 2.89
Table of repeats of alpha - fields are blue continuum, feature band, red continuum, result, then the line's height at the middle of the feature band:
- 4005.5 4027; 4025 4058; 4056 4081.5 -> 0.03 mag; 3.17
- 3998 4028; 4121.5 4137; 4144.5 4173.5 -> -0.12 mag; 2.92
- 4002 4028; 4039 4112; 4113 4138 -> 0.02 mag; 3.21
